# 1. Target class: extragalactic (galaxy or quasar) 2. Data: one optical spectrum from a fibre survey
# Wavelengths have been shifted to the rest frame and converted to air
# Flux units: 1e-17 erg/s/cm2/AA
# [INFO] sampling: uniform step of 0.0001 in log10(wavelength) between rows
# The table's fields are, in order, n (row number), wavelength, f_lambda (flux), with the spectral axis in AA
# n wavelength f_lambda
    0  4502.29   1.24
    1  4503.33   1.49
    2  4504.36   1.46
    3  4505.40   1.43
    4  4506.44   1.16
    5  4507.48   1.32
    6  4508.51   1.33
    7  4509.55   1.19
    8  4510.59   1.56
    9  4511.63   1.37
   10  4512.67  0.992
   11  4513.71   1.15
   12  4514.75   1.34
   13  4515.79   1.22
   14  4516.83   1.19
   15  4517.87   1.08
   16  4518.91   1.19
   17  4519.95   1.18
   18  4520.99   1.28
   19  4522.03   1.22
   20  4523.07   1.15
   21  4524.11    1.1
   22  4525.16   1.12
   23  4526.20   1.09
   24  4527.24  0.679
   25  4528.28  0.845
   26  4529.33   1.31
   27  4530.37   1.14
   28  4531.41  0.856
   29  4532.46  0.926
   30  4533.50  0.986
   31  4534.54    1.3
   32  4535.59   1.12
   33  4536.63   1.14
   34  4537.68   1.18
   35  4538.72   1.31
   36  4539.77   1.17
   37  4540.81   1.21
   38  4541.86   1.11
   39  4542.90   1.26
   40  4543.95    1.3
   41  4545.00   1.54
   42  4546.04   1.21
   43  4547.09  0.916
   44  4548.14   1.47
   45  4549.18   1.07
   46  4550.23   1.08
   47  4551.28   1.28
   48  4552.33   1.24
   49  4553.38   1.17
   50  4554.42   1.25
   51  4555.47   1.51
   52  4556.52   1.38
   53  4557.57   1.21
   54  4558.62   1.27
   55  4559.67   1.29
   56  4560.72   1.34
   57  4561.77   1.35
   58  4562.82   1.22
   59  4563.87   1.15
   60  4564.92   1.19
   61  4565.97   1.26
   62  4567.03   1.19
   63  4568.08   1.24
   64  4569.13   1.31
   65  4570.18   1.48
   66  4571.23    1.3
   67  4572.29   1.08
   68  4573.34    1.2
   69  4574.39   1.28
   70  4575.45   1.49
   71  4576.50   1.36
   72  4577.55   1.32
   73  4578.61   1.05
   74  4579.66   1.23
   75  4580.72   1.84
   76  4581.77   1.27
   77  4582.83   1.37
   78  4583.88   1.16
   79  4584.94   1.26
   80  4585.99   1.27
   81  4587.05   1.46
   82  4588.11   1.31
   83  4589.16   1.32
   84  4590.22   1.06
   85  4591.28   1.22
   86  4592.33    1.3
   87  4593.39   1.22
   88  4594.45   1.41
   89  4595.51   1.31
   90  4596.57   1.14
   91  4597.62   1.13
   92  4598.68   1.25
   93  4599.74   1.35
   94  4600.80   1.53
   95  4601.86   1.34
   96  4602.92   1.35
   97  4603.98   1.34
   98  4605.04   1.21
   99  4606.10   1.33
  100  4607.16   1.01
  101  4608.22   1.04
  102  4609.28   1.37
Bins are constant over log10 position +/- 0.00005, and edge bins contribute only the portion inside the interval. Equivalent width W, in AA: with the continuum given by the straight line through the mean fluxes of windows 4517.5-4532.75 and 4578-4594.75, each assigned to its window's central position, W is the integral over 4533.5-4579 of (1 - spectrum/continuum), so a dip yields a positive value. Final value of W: -2.3 AA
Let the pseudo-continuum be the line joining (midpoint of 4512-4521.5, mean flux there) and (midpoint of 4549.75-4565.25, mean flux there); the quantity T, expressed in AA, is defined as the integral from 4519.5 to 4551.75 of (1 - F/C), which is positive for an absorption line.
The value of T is 2.0 AA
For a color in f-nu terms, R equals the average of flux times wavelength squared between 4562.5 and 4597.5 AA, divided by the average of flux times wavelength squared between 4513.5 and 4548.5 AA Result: 1.13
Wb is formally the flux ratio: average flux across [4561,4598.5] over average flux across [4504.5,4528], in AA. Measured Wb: 1.07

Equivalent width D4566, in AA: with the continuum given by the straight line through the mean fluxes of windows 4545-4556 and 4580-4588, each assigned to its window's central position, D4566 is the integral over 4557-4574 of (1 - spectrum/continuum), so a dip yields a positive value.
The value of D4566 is 0.5 AA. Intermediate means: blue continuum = 1.24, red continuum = 1.37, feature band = 1.26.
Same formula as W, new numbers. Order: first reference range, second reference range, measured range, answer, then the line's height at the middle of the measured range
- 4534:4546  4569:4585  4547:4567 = 0.4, 1.27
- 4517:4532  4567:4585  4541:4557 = -0.8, 1.19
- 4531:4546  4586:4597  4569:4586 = -0.9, 1.25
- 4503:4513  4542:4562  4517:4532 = 2.5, 1.31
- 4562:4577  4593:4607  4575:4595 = -0.5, 1.28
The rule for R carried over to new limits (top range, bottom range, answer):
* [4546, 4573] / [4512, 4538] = 1.14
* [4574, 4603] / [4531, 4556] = 1.12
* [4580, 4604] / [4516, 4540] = 1.21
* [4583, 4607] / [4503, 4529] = 1.10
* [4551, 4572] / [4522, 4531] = 1.22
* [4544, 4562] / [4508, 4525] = 1.06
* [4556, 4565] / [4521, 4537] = 1.20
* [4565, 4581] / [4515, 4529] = 1.19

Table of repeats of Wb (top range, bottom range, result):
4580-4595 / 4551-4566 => 1.03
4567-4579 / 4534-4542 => 1.07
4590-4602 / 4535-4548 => 1.05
